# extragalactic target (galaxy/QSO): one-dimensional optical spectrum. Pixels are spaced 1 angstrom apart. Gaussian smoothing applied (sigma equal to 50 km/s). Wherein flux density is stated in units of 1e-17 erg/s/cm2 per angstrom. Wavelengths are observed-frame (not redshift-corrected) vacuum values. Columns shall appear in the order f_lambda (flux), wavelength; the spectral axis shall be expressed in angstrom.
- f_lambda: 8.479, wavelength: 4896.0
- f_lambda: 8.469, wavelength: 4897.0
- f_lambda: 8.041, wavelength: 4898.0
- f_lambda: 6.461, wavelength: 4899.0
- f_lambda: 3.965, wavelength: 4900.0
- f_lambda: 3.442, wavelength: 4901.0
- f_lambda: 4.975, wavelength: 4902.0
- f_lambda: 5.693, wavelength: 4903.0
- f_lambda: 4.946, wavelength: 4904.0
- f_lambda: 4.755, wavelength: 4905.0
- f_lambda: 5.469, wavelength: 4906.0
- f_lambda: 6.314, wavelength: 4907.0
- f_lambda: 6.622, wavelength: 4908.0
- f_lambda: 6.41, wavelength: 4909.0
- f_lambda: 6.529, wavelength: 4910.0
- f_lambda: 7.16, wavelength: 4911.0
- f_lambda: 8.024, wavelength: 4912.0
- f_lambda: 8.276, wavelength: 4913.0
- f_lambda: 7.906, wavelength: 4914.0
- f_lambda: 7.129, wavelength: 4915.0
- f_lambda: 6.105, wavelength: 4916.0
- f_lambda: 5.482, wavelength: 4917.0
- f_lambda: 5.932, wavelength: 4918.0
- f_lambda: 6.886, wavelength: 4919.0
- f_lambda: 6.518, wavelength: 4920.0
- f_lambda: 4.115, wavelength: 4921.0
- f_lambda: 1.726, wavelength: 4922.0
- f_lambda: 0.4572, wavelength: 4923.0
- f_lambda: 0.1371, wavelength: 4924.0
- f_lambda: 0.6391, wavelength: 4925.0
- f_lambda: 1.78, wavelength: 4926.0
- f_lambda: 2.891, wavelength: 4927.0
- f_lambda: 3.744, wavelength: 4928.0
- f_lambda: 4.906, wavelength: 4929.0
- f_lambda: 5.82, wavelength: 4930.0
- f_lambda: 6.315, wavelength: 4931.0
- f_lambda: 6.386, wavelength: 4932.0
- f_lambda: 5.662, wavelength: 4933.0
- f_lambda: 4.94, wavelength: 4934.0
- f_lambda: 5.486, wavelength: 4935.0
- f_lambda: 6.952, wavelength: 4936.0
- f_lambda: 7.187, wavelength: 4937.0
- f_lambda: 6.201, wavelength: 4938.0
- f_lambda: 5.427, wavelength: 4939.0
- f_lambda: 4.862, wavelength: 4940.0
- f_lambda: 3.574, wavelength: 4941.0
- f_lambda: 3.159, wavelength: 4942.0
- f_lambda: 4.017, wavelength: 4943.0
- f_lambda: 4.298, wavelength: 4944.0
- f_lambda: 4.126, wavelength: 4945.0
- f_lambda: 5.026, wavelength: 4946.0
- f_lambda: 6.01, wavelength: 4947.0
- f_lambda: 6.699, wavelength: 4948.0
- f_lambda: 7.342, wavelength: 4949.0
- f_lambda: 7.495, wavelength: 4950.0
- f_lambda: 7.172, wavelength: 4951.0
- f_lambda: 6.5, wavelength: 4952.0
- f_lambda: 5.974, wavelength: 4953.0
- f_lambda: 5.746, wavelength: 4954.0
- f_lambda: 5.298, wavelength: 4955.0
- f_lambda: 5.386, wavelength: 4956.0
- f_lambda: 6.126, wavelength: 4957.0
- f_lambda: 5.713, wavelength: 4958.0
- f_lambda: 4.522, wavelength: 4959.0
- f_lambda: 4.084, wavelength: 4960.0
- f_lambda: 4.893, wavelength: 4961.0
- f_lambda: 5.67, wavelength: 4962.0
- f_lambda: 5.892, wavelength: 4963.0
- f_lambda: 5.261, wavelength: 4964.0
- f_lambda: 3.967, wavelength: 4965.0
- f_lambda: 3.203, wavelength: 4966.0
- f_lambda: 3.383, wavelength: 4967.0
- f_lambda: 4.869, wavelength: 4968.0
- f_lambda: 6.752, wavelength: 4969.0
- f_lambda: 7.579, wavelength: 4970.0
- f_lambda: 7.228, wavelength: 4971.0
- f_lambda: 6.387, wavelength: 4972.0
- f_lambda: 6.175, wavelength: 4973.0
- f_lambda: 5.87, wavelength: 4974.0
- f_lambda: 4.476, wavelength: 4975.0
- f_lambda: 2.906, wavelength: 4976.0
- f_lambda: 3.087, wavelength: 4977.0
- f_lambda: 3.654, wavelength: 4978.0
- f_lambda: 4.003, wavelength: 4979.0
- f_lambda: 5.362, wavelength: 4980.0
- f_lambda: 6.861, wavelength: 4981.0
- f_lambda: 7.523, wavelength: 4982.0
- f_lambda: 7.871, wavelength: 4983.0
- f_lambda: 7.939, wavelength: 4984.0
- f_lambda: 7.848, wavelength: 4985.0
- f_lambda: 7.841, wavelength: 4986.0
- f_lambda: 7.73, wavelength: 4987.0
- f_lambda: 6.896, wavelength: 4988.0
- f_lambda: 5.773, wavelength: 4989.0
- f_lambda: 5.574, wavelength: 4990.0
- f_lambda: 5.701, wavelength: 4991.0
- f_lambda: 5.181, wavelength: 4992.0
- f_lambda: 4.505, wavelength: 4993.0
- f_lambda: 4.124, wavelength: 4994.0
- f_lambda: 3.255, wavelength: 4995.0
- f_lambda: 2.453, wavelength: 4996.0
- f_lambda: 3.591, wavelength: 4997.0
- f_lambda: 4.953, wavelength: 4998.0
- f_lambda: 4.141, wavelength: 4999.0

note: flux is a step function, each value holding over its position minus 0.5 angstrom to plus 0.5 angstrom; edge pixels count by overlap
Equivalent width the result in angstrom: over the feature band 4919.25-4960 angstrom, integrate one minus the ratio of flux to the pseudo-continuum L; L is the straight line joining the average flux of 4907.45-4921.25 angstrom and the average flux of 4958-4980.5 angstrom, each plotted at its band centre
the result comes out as 6.4 angstrom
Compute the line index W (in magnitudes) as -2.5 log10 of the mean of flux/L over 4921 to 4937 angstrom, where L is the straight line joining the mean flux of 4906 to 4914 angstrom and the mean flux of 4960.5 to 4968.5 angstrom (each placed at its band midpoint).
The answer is 0.46 mag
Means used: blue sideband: 7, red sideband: 4.64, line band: 3.97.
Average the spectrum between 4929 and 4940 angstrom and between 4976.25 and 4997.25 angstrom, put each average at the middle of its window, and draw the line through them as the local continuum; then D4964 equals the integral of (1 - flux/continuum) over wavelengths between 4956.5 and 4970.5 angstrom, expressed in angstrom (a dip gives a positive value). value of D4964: 1.4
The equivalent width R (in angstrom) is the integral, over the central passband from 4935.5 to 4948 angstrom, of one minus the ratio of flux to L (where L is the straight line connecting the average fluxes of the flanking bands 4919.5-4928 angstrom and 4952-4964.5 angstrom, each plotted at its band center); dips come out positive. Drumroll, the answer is -3.9 angstrom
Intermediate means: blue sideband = 2.37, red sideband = 5.43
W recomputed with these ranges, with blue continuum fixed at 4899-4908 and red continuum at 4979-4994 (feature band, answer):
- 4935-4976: 0.09 mag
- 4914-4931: 0.27 mag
